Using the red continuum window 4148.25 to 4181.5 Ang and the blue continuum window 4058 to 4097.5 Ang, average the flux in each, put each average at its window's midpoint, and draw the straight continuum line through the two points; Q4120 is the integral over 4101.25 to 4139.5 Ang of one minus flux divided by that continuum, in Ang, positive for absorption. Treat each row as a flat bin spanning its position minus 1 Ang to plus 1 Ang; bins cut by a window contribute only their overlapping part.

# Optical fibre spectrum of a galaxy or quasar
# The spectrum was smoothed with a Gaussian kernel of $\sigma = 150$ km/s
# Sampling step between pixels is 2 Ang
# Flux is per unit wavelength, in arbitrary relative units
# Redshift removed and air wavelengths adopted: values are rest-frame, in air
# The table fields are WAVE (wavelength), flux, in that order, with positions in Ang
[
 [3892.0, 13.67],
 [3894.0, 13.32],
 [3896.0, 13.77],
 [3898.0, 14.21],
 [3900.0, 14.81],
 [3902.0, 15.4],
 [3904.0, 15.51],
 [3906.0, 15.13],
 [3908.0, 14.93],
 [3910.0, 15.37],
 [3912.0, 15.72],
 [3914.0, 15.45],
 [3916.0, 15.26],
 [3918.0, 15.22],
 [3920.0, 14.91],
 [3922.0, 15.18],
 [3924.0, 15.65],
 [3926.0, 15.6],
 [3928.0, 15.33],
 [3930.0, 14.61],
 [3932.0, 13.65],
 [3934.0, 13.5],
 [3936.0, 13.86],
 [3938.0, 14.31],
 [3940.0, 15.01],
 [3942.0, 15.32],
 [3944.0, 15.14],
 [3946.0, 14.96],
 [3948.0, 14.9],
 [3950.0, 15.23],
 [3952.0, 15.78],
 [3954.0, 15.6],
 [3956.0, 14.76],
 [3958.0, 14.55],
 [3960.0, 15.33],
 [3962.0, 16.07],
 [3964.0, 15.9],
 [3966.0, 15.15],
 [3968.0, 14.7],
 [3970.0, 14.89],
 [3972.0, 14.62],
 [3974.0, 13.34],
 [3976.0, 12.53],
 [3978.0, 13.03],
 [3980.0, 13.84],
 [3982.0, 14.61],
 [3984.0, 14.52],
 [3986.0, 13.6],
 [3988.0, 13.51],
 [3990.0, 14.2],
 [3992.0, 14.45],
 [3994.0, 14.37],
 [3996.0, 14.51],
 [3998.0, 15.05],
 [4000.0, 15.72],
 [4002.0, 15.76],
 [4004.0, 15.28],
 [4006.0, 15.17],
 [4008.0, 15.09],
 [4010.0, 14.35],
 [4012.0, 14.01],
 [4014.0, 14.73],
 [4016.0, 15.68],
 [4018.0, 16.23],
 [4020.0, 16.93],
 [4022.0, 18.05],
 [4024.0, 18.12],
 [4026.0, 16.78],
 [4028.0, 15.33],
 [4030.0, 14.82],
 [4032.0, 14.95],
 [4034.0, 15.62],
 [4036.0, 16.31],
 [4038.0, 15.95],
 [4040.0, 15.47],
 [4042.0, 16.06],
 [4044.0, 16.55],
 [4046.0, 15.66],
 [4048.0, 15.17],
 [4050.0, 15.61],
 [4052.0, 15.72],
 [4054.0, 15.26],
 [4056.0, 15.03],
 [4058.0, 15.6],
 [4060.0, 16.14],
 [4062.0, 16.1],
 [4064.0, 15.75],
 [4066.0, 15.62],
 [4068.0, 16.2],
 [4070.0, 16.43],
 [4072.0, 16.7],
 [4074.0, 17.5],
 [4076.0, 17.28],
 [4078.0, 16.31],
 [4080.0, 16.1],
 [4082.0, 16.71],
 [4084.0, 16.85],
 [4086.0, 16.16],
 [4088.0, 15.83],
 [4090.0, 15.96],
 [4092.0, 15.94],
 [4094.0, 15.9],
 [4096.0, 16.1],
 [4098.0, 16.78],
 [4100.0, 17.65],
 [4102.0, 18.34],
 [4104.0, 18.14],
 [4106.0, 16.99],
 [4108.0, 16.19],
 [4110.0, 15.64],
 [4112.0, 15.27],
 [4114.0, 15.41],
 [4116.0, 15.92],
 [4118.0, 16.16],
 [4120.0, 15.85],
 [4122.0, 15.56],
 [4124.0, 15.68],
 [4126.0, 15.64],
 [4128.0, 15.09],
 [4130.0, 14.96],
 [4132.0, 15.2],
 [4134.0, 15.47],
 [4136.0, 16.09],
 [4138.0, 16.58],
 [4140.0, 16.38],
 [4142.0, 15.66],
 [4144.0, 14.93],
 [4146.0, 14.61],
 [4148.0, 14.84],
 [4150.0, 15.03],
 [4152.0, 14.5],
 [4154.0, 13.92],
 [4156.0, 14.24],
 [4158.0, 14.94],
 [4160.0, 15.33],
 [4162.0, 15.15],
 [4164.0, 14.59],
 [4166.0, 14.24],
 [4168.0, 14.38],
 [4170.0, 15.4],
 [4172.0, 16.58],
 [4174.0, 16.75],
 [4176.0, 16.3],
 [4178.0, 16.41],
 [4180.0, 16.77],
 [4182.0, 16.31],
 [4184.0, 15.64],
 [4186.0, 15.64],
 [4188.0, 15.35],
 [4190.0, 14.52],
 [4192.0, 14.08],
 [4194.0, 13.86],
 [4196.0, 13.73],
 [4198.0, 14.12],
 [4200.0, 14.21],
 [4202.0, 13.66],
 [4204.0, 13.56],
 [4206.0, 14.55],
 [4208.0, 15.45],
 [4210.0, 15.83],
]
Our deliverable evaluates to -0.5 Ang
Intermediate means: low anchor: 16.3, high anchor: 15.3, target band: 16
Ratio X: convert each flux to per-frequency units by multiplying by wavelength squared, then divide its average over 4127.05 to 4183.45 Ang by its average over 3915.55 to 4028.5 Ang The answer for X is 1.12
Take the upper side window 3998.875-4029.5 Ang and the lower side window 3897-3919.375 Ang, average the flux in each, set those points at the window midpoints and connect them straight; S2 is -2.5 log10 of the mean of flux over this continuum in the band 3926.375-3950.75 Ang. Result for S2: 0.05 mag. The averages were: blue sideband 15.2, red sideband 15.8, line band 14.7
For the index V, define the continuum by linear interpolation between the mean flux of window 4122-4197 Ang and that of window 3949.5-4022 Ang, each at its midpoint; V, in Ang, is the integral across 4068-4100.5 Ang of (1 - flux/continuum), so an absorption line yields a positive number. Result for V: -3.0 Ang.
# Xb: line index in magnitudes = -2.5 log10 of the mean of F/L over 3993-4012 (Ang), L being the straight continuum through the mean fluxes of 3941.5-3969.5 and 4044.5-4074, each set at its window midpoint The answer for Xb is 0.04 mag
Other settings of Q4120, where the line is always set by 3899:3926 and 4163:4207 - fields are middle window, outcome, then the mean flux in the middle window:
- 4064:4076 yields -1.08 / 16.5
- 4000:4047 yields -1.85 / 15.8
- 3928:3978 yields 1.74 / 14.7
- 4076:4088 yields -1.05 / 16.4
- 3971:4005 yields 2.06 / 14.3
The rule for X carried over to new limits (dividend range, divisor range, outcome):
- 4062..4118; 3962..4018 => 1.18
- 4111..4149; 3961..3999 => 1.17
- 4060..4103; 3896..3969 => 1.18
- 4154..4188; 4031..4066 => 1.05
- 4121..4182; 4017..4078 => 1.01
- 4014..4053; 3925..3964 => 1.12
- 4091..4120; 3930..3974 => 1.19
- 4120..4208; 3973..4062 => 1.07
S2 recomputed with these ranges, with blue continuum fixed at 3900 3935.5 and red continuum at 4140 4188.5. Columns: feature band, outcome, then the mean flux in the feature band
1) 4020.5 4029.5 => -0.12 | 16.9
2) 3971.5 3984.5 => 0.11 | 13.7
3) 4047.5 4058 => -0.01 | 15.4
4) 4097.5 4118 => -0.09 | 16.6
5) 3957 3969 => -0.01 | 15.3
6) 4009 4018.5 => 0.02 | 14.9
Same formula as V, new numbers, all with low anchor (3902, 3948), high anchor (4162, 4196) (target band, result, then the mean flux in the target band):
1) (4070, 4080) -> -1.05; 16.8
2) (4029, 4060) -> -0.89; 15.6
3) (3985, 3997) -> 0.78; 14.1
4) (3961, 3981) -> 0.86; 14.4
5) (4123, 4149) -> -0.28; 15.5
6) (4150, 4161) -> 0.51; 14.6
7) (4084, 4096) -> -0.64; 16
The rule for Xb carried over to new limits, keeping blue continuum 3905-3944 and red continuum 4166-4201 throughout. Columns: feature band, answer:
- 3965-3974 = 0.02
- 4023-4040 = -0.06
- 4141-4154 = 0.03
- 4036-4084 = -0.07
